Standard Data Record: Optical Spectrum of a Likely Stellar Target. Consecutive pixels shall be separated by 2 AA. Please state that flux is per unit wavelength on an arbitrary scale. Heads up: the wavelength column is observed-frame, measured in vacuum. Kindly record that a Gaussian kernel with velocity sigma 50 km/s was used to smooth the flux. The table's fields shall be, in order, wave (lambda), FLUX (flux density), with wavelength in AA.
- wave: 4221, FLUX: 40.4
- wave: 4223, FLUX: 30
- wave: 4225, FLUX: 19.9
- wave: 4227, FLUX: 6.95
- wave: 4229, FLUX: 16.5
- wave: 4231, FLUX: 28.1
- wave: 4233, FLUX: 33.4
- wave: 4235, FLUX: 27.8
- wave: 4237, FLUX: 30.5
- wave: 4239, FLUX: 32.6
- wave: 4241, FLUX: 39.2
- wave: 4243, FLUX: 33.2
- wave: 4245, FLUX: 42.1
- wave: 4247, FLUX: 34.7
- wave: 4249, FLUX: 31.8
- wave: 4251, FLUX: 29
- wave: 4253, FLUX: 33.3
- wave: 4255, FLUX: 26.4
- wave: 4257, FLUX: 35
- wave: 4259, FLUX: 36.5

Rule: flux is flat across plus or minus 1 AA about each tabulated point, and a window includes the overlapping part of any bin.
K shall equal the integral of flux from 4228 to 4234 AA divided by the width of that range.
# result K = 26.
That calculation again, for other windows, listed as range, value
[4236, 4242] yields 34.1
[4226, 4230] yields 11.7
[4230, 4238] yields 30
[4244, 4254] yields 34.2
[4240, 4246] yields 38.2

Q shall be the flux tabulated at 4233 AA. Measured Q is 33.4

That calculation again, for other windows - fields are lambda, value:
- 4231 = 28.1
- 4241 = 39.2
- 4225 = 19.9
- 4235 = 27.8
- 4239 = 32.6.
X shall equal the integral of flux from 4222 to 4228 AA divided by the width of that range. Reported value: 18.9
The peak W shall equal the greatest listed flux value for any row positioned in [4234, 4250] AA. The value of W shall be 42.1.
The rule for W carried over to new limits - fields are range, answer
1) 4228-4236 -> 33.4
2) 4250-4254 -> 33.3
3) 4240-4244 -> 39.2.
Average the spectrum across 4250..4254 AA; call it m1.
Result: 31.1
